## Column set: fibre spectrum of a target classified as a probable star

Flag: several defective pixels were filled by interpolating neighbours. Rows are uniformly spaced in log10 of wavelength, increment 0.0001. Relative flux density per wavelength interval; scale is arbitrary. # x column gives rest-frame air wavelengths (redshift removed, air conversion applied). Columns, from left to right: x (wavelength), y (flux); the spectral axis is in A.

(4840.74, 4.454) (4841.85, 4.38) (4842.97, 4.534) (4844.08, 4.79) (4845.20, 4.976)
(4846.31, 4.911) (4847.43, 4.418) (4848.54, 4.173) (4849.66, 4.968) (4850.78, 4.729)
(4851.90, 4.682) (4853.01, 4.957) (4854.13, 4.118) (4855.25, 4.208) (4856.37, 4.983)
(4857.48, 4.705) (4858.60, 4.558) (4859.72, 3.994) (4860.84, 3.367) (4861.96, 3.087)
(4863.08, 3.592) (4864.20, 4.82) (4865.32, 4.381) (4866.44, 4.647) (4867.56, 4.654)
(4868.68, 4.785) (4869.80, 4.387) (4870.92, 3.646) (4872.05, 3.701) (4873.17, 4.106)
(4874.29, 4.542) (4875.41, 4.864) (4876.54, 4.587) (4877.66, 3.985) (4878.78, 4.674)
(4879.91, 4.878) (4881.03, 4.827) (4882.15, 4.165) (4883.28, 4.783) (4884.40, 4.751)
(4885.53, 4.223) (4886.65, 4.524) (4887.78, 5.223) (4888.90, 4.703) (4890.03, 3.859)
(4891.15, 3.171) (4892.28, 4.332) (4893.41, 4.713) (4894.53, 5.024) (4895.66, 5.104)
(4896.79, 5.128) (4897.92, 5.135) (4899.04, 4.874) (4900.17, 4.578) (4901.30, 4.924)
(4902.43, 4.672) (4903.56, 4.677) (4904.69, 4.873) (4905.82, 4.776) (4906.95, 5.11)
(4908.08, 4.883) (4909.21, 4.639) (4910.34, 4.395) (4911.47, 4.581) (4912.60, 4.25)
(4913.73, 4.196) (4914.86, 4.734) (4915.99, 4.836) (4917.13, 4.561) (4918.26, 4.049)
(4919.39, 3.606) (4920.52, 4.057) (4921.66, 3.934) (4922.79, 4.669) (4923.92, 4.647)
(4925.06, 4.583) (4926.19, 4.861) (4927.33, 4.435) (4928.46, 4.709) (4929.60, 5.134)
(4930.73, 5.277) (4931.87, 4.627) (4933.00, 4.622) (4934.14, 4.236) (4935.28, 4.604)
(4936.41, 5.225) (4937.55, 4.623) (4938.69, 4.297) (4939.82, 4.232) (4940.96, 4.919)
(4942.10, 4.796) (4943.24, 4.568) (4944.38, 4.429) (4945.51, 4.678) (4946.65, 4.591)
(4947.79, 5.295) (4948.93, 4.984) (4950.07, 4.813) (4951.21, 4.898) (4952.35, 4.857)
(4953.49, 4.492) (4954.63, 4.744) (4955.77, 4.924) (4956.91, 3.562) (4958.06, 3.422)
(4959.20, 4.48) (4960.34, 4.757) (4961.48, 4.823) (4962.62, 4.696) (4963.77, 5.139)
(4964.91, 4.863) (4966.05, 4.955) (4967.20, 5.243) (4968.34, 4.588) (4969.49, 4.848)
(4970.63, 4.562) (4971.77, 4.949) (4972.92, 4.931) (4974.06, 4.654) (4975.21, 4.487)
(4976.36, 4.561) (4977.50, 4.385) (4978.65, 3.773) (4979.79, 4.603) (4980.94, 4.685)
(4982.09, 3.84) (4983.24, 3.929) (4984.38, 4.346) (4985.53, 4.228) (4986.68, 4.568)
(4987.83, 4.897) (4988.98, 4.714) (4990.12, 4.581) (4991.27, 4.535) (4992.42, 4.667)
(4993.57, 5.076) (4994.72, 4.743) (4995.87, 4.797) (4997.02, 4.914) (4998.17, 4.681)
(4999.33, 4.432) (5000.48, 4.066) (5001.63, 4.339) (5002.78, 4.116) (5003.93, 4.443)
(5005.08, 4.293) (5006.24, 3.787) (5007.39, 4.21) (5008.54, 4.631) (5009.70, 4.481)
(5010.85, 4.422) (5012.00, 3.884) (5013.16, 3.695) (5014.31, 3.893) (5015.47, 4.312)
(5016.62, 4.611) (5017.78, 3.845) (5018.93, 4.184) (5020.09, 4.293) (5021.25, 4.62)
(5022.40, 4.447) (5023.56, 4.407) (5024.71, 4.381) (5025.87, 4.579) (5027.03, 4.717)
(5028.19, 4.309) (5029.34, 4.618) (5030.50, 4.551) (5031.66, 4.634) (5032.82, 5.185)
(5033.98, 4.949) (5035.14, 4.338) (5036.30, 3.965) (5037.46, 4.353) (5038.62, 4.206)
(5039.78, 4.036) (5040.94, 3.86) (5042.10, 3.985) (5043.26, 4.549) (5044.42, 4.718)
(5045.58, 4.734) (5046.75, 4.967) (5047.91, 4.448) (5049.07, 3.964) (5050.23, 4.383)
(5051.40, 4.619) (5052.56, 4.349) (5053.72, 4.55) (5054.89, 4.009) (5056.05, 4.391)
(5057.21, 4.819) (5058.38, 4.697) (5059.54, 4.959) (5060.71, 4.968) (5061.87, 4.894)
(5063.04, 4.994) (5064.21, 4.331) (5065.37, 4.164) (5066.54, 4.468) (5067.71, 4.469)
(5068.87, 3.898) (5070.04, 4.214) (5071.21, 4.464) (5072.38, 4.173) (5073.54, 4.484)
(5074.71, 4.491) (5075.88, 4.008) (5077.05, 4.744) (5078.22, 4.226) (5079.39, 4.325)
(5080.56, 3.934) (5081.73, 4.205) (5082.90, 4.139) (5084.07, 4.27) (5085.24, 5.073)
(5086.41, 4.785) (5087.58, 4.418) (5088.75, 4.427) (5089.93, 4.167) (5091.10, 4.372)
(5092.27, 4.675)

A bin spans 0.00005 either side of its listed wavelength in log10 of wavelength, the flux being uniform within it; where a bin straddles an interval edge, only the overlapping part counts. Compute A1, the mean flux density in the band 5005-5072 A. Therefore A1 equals 4.41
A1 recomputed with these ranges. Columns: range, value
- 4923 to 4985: 4.63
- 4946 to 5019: 4.51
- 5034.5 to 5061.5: 4.44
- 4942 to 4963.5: 4.62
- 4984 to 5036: 4.45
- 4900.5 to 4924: 4.53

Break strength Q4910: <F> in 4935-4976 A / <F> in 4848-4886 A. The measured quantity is 1.1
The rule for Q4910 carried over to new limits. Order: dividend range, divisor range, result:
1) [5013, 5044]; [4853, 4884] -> 1.00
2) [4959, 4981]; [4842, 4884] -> 1.06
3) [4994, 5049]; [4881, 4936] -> 0.96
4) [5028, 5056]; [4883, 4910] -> 0.94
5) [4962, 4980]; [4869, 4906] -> 1.03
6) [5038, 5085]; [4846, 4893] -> 1.00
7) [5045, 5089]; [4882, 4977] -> 0.96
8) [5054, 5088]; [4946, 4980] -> 0.95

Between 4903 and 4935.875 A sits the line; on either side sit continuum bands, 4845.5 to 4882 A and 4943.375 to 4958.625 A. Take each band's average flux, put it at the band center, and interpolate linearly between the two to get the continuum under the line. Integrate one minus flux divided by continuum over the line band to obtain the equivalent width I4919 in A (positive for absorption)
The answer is -0.3 A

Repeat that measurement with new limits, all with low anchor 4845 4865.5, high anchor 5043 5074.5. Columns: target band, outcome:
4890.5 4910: -1.4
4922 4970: -2.7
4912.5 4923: 0.4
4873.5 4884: -0.4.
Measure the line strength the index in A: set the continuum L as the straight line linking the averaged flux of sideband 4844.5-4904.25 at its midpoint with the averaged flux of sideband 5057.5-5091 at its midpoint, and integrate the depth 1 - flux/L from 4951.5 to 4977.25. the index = -1.1 A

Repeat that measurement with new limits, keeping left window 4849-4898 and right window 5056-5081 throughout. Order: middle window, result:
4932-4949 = -0.8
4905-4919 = -0.4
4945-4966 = -1.0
